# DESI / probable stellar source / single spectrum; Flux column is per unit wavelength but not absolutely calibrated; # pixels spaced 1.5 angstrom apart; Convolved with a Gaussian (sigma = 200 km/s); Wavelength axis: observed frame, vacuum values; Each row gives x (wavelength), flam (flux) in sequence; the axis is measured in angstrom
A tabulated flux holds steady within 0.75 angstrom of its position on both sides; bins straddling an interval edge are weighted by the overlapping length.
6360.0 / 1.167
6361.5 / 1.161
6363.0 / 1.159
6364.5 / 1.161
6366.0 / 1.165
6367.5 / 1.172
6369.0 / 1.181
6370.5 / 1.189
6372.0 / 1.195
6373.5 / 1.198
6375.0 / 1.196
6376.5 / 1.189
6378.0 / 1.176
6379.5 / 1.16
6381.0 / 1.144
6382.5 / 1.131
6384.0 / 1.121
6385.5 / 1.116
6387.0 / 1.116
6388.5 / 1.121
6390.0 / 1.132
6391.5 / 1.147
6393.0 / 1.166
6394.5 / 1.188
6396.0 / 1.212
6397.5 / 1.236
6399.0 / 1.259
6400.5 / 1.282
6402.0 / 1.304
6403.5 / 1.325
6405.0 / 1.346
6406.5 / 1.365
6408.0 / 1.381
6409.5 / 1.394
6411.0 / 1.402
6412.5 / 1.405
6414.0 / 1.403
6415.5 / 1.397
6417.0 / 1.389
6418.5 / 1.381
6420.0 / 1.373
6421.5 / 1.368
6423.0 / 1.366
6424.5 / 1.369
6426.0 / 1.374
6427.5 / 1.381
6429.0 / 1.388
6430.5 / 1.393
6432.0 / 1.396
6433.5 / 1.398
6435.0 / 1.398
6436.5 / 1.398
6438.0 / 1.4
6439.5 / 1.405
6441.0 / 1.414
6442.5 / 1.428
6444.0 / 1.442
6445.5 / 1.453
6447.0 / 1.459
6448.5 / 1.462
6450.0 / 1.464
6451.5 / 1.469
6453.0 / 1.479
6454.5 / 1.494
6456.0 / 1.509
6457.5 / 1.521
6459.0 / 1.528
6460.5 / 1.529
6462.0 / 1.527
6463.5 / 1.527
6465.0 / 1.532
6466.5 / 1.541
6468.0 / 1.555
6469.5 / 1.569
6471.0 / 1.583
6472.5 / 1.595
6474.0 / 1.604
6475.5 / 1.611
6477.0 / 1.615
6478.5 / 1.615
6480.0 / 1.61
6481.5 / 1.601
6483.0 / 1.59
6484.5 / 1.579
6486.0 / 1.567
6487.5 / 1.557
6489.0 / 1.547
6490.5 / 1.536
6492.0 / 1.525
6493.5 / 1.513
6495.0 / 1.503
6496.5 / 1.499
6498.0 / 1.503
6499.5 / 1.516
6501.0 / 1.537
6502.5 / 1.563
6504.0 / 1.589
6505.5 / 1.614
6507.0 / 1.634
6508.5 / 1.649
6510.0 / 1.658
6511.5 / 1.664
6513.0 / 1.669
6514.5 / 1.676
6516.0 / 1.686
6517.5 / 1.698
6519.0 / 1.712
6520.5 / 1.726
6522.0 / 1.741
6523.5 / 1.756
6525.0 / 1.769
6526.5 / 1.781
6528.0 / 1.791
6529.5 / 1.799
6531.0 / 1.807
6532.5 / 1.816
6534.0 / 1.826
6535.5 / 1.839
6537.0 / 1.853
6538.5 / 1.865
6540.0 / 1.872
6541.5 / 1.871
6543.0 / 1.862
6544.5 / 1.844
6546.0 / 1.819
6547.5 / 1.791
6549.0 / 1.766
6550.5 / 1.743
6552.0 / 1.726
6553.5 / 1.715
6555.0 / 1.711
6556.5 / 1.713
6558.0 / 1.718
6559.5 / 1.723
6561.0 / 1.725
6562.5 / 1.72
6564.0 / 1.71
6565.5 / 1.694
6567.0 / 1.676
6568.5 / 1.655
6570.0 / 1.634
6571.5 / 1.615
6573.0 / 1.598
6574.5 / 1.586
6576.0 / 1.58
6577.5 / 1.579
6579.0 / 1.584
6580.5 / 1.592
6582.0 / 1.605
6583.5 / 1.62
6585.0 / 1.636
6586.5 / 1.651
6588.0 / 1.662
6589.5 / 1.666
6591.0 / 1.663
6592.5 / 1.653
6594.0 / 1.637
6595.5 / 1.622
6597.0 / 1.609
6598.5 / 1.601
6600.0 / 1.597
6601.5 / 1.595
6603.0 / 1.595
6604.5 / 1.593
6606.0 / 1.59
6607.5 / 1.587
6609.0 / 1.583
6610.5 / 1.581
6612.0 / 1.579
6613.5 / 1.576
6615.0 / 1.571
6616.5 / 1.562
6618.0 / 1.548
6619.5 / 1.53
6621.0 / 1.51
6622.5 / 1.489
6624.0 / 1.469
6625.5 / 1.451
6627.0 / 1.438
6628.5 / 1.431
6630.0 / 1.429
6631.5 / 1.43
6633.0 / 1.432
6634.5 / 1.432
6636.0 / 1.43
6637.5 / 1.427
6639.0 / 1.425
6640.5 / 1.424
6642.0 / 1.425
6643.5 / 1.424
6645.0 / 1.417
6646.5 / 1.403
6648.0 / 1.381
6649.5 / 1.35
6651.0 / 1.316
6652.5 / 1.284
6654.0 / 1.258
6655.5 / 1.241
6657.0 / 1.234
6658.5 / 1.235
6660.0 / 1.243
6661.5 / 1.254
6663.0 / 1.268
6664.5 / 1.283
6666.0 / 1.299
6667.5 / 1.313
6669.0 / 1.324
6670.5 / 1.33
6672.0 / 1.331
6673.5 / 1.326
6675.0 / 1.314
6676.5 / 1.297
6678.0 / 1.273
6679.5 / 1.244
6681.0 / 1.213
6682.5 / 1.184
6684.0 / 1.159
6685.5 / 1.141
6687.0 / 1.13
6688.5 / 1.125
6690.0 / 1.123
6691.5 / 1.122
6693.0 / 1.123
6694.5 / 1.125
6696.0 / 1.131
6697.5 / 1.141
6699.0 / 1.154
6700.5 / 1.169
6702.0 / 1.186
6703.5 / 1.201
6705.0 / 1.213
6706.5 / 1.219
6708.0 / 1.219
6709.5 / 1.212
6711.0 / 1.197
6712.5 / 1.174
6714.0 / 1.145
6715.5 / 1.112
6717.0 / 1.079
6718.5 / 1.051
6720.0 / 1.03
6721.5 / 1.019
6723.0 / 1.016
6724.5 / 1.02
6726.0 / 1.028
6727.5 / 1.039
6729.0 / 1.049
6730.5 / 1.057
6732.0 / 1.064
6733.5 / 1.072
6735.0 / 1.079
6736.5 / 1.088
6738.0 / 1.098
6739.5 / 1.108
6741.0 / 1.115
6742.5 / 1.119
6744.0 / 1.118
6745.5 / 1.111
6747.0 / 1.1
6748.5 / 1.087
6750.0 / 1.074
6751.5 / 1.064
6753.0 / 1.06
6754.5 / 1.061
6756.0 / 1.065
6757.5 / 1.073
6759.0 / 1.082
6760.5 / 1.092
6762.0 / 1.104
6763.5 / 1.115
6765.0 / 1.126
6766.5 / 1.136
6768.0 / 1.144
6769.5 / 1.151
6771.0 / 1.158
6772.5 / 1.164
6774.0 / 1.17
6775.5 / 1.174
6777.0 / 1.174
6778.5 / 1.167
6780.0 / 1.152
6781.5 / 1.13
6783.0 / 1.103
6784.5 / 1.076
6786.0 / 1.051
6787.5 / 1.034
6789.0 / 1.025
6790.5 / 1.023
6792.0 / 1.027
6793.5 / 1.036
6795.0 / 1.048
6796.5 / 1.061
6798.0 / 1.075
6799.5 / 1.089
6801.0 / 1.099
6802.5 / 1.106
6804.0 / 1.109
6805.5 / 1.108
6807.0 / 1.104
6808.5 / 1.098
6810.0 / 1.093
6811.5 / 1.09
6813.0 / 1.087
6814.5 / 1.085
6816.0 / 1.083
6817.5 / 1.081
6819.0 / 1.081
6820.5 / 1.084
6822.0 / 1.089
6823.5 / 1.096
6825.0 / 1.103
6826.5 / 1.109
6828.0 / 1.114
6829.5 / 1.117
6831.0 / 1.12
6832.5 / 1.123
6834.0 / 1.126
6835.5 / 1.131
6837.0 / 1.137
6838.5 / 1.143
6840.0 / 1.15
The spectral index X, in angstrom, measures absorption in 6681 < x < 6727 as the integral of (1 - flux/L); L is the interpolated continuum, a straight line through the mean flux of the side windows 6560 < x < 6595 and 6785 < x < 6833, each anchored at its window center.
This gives 7.0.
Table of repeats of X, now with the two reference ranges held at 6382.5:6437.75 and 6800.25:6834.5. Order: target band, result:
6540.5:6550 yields -4.5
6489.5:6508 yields -4.1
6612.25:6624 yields -3.3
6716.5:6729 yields 1.2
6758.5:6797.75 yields 0.6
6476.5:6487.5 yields -2.8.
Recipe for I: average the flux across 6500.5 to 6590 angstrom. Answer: 1.71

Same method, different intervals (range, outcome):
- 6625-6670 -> 1.36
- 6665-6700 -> 1.21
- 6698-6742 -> 1.11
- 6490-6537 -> 1.67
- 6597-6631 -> 1.54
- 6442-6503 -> 1.53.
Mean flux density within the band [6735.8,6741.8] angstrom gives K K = 1.1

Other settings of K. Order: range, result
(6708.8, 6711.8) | 1.2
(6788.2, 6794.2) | 1.03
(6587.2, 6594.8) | 1.66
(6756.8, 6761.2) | 1.08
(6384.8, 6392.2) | 1.13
